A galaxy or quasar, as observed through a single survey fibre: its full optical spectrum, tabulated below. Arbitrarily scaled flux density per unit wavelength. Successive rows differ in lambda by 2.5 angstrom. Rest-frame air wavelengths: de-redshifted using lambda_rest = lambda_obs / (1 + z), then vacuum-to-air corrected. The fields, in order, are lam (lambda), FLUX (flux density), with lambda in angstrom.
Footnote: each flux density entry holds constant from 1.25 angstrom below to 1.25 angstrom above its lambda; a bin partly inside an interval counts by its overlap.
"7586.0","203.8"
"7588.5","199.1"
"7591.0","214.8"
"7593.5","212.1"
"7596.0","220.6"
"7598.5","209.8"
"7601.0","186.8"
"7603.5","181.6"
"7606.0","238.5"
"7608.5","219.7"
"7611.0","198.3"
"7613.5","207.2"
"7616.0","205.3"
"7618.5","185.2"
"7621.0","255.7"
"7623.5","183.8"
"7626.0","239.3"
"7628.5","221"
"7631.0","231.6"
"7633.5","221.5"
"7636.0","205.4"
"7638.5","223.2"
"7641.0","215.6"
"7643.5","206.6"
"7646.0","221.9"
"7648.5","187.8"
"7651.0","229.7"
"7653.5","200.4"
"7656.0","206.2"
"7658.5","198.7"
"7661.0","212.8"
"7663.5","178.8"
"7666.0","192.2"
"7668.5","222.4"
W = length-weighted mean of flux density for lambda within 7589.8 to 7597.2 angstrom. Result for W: 216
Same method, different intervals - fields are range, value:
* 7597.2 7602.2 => 199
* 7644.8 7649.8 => 205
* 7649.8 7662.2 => 209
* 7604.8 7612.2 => 219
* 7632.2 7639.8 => 217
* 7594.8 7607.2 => 207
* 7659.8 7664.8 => 196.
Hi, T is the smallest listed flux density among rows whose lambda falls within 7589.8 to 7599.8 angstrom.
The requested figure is 209.8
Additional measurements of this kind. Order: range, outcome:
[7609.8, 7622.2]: 185.2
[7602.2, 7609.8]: 181.6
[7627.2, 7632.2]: 221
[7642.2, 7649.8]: 187.8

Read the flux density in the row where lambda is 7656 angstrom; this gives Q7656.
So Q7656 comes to 206.2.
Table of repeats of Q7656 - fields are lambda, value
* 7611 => 198.3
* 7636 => 205.4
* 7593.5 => 212.1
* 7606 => 238.5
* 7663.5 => 178.8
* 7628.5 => 221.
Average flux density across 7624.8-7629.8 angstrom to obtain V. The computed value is 230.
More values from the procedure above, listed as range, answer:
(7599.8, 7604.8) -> 185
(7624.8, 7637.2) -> 224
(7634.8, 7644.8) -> 213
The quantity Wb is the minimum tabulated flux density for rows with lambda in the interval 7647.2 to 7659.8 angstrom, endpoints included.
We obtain 187.8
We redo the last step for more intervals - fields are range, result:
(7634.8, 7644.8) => 205.4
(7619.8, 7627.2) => 183.8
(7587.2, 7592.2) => 199.1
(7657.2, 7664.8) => 178.8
